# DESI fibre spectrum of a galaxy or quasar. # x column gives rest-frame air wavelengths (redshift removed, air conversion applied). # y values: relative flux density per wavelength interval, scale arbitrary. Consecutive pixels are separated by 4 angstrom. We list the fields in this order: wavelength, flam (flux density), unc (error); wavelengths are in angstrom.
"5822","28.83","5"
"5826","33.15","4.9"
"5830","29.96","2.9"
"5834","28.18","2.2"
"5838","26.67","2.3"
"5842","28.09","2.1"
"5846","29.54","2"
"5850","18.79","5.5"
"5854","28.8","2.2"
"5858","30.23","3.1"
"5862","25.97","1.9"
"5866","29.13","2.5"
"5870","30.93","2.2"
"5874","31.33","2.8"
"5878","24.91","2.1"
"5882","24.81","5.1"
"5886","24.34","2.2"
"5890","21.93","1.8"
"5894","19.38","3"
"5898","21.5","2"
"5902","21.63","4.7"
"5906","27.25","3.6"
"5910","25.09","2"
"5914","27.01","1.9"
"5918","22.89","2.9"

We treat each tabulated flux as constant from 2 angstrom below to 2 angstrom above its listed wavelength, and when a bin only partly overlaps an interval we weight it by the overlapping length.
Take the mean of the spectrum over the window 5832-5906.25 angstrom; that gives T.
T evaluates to 25.9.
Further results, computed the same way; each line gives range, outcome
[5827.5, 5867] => 27.6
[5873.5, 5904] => 23.4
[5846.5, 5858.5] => 25.9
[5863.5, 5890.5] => 27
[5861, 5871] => 28.7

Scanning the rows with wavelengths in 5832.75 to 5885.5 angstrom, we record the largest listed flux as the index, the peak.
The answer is 31.33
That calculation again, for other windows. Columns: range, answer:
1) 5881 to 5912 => 27.25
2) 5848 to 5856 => 28.8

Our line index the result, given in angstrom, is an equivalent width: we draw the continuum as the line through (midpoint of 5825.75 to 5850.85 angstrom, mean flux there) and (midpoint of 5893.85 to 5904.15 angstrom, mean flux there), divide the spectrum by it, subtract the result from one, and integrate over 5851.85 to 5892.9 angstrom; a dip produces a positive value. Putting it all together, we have -4.9 angstrom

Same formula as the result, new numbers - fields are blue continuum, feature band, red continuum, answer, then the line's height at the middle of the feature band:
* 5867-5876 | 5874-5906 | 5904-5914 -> 5.8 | 28.7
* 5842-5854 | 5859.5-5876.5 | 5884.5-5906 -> -3.6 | 24.2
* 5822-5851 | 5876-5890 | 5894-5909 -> 0.1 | 24.5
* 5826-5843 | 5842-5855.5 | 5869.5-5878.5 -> 1.4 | 29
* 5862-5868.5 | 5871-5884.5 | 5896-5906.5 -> -0.4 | 26.4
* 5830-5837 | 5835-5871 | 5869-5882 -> 1.1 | 28.4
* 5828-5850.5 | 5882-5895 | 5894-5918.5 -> 1.2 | 24.8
